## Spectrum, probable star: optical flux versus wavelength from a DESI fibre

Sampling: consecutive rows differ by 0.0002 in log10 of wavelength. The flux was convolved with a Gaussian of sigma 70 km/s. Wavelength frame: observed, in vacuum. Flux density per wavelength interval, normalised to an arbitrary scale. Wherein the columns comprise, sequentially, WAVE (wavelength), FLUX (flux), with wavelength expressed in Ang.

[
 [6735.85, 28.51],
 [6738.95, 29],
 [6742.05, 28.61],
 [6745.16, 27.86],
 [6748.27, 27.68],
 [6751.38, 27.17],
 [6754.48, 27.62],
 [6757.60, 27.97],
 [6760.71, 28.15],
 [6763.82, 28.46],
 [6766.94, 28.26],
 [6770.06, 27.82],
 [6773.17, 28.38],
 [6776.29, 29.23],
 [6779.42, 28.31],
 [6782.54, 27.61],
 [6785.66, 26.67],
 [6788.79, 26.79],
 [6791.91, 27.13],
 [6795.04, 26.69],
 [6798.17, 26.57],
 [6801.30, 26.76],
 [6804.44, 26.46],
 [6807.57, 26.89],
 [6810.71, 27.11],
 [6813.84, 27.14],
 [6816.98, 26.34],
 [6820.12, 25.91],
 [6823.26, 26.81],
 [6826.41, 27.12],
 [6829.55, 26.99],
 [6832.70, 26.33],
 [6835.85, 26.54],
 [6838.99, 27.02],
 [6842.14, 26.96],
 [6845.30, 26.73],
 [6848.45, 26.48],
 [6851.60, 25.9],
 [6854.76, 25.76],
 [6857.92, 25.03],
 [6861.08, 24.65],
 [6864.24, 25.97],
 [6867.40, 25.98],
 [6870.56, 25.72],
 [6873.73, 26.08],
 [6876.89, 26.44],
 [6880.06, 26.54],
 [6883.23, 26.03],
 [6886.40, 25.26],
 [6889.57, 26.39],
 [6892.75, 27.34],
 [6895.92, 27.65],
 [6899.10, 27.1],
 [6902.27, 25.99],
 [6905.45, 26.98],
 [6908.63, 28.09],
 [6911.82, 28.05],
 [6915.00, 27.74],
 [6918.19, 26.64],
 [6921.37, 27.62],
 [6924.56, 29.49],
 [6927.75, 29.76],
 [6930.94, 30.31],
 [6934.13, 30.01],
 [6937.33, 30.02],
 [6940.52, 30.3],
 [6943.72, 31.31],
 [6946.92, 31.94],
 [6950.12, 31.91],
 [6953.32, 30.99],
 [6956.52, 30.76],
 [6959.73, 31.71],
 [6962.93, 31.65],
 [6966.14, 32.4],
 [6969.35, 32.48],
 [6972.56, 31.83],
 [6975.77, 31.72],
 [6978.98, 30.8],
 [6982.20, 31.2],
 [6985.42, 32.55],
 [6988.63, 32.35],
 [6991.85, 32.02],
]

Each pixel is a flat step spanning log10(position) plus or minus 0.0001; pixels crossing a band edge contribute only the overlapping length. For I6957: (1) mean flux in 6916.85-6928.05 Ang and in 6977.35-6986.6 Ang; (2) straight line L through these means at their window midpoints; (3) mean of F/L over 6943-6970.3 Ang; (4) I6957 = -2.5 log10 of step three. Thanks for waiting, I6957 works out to -0.06 mag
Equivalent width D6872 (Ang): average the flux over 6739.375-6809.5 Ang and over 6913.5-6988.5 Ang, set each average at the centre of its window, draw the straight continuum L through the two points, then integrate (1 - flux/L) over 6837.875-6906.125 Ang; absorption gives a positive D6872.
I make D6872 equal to 7.1 Ang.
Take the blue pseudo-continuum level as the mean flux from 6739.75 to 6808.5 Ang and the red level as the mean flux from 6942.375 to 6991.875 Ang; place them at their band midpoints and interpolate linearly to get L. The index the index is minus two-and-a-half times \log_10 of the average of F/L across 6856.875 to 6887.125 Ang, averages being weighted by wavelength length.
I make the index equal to 0.15 mag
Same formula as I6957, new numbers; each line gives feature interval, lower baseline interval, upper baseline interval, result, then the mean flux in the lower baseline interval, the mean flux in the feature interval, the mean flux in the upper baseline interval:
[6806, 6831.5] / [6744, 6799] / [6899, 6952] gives 0.05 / 27.7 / 26.8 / 29.1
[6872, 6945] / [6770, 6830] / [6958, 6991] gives 0.08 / 27.1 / 27.9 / 31.9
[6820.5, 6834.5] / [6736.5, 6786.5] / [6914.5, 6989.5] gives 0.09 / 28.1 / 26.7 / 30.8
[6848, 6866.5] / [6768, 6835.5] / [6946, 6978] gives 0.12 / 27.1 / 25.6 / 31.7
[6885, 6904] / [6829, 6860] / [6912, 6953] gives 0.06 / 26.3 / 26.6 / 29.7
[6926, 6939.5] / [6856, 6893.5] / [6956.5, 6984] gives -0.02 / 25.9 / 30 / 31.7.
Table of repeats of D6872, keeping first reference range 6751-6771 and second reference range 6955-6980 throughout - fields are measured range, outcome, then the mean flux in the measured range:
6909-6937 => 2.0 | 28.7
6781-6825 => 3.0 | 26.8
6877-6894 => 2.2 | 26.3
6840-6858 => 2.0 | 26.3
